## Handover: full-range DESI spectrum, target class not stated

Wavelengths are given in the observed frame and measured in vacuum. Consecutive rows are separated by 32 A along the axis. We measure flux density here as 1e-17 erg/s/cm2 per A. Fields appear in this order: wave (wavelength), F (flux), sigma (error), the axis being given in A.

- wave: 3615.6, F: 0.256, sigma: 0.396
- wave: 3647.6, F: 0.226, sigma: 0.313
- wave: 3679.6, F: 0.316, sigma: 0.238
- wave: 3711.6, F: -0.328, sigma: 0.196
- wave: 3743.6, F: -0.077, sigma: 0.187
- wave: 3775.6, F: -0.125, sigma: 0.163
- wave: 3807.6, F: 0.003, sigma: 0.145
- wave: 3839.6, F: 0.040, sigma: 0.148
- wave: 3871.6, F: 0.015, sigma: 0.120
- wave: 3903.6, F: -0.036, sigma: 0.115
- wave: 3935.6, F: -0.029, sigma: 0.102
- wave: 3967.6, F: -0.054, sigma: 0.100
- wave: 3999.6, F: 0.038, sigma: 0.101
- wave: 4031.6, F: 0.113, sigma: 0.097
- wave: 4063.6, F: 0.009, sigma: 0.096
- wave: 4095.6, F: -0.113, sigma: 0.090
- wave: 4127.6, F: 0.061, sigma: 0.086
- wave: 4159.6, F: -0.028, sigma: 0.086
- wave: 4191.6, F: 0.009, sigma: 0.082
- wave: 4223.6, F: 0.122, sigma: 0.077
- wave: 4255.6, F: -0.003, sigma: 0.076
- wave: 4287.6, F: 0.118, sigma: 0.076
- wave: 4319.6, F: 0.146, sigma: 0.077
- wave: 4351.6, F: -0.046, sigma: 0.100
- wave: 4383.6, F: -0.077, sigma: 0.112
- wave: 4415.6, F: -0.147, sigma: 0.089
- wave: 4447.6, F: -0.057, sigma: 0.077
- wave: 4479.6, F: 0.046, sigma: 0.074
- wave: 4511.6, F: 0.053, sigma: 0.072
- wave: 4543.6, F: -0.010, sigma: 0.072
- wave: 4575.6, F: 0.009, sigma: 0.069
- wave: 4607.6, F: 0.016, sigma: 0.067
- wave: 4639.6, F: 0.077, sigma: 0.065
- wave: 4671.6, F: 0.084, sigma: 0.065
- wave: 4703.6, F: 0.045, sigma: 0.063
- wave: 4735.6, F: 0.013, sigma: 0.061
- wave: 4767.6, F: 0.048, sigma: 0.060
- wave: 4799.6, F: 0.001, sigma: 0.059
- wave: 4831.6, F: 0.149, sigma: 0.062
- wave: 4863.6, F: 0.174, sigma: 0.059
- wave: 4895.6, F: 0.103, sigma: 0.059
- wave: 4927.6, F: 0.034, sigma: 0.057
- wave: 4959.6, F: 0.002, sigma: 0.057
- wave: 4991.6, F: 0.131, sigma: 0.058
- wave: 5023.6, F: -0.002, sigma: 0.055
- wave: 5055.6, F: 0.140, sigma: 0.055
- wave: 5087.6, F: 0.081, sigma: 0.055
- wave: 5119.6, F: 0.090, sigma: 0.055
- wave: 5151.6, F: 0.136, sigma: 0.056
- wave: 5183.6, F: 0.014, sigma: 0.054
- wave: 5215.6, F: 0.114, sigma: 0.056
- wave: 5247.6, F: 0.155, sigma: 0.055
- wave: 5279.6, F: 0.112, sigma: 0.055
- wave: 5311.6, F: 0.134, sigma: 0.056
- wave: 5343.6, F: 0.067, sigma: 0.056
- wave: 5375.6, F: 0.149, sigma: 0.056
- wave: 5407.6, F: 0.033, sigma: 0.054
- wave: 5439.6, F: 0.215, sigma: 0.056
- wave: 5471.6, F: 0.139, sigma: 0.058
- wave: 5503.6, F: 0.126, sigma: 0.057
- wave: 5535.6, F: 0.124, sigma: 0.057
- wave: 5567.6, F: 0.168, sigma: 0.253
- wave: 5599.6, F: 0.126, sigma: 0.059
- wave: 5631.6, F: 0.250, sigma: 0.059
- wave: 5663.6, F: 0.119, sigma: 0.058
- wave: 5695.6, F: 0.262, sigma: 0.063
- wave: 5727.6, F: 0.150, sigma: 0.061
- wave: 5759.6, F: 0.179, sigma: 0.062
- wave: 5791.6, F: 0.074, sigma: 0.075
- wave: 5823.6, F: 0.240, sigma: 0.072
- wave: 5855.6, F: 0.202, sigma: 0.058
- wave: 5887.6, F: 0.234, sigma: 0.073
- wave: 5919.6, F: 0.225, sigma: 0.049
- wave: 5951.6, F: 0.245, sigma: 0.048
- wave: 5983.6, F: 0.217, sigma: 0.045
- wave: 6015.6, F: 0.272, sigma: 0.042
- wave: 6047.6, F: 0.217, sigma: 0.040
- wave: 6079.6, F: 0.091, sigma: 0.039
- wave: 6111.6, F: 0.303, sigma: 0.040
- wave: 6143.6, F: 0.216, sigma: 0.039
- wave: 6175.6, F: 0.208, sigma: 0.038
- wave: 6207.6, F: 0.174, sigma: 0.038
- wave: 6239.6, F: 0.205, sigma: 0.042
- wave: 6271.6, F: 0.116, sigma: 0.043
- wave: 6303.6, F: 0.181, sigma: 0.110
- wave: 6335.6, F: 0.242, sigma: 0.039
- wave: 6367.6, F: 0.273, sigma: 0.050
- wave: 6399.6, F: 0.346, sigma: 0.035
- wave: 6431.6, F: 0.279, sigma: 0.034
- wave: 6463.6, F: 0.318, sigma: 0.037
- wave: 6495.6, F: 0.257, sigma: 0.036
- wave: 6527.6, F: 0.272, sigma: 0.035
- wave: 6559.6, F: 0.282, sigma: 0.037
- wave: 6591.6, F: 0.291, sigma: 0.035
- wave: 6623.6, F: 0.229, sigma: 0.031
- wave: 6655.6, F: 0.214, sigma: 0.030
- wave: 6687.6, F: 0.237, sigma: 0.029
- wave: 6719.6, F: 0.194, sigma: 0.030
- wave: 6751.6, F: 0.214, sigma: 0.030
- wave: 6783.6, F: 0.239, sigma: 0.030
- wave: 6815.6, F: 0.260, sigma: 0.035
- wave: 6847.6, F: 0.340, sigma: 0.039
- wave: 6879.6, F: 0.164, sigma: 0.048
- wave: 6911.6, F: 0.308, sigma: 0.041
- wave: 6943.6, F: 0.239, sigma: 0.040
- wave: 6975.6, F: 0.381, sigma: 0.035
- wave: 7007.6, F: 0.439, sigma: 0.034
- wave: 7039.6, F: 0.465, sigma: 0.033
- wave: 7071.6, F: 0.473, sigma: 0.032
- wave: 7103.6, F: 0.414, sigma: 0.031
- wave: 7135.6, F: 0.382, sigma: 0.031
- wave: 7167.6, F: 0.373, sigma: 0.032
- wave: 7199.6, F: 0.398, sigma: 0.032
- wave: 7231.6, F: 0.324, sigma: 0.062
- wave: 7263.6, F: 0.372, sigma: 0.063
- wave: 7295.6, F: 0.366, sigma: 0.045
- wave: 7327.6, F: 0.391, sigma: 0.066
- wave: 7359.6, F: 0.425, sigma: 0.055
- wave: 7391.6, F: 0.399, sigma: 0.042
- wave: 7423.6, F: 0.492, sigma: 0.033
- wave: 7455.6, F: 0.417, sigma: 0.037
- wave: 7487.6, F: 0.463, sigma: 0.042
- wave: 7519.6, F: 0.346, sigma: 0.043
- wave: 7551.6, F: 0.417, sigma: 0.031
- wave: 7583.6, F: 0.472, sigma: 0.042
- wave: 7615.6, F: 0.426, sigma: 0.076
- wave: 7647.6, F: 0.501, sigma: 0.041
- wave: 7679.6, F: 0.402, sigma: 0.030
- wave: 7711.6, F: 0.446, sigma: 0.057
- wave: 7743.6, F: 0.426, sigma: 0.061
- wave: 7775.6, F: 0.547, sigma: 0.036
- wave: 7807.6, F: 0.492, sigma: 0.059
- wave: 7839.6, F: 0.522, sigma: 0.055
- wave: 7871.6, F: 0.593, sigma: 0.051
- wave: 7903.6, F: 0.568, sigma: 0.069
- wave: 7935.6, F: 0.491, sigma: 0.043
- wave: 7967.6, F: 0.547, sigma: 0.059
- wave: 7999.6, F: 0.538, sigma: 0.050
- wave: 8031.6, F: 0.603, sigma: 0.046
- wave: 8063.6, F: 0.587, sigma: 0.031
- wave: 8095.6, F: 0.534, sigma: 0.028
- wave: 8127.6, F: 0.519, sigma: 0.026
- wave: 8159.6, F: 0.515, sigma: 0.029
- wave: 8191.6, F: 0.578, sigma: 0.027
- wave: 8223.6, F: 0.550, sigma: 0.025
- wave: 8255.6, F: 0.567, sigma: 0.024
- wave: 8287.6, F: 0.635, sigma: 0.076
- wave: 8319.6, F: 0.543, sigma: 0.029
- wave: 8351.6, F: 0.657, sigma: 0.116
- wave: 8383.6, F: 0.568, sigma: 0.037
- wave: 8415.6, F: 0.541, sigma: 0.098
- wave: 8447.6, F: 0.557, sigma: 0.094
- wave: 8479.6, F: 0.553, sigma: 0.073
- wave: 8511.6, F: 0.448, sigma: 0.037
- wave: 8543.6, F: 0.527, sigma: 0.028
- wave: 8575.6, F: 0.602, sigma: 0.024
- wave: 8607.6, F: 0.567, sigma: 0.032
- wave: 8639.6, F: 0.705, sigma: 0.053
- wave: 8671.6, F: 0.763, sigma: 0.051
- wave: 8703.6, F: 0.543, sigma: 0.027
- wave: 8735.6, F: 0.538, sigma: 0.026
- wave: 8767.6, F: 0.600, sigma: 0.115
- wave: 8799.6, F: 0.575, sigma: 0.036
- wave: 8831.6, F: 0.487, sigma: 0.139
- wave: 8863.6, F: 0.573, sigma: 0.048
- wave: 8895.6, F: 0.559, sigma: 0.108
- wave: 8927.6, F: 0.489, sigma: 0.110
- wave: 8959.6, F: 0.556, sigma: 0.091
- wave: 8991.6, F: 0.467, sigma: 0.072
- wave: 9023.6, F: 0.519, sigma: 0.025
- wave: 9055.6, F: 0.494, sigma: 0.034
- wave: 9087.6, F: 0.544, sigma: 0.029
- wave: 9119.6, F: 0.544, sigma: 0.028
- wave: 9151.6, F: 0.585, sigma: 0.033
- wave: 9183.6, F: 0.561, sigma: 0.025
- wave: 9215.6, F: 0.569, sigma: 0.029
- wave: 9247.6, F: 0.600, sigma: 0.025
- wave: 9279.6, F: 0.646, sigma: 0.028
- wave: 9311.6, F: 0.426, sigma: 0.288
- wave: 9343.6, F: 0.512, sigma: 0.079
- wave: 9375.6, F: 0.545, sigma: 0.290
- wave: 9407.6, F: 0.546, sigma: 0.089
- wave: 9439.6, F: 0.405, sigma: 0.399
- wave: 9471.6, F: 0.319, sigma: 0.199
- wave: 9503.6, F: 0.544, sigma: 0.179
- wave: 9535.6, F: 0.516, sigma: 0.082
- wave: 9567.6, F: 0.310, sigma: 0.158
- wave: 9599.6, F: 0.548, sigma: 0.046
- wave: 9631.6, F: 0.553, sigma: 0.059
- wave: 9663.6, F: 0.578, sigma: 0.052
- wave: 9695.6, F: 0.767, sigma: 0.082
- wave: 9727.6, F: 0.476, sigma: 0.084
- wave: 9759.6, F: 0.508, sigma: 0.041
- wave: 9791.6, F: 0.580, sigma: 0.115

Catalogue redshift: 0.75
